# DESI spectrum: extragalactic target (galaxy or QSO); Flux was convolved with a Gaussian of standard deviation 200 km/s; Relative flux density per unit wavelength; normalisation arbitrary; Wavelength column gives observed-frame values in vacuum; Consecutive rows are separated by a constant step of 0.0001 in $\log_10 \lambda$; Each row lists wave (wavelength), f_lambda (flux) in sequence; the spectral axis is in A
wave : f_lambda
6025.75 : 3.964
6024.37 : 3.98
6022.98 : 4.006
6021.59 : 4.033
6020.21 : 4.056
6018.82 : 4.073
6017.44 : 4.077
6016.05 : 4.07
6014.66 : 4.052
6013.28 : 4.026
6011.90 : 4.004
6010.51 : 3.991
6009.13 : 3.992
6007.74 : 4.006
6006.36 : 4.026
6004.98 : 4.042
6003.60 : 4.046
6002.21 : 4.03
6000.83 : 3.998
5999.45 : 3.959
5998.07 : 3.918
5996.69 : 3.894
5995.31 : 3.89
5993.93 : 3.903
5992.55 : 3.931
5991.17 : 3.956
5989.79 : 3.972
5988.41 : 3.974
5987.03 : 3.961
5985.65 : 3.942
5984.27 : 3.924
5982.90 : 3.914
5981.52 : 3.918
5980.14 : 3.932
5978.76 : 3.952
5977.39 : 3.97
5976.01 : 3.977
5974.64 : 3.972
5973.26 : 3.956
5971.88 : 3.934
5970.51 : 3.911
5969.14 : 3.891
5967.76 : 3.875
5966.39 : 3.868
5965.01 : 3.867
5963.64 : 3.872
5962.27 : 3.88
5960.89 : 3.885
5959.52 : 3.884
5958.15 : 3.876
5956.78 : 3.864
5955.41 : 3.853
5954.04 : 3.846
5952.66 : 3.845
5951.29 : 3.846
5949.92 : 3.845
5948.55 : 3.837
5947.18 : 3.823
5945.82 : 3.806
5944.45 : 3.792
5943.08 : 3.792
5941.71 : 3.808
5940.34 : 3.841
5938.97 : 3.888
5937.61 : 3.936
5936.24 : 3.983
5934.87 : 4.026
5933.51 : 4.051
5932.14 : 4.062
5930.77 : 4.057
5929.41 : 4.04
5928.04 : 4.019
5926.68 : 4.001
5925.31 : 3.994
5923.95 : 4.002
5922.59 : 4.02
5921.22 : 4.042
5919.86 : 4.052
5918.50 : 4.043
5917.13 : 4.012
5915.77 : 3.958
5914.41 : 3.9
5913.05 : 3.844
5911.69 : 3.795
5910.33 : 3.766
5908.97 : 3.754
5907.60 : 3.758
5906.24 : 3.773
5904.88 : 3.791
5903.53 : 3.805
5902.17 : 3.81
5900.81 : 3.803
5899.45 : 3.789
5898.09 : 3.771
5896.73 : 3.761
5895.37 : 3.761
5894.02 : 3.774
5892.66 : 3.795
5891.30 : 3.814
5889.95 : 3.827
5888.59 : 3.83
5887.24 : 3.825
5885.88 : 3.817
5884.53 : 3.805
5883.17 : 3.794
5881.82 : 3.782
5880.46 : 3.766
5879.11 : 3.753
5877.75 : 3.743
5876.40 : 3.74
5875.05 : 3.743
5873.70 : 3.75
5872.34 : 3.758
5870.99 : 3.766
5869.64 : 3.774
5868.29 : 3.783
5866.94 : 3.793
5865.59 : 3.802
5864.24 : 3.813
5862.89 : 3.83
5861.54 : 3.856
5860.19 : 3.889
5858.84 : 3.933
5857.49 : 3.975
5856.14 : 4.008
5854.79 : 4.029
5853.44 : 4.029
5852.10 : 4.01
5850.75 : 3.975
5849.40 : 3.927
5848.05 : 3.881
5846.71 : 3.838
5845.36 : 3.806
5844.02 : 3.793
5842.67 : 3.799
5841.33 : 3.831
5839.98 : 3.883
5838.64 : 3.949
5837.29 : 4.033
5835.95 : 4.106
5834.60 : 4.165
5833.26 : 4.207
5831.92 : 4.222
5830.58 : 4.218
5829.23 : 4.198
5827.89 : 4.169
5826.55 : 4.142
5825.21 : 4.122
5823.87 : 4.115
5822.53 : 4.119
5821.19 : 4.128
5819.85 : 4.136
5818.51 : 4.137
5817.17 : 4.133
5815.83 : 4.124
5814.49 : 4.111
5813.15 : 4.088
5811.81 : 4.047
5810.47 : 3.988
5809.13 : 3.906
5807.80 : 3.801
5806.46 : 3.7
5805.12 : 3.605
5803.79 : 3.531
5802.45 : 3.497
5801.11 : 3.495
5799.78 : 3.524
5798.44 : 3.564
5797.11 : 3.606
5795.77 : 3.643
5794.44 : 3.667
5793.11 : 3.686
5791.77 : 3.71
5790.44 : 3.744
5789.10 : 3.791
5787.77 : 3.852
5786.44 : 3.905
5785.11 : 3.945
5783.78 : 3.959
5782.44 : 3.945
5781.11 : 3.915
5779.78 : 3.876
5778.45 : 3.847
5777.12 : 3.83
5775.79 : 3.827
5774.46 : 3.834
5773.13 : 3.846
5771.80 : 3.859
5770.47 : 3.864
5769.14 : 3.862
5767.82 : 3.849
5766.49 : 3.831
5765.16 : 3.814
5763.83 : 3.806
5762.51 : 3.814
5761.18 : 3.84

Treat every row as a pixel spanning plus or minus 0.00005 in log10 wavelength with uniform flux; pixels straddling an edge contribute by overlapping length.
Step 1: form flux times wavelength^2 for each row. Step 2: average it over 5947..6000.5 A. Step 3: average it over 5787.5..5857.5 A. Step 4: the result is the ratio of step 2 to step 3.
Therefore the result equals 1.0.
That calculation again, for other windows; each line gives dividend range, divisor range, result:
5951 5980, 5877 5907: 1.05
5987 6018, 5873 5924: 1.08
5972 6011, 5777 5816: 1.12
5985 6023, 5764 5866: 1.09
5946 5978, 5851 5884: 1.04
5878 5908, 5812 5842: 0.94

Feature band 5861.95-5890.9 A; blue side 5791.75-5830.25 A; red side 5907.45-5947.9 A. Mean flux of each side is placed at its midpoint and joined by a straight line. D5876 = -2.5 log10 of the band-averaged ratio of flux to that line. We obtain 0.04 mag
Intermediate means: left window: 3.89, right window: 3.93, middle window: 3.79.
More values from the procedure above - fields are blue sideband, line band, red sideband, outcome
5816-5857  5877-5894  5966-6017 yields 0.06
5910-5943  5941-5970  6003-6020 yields 0.04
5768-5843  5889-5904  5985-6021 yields 0.04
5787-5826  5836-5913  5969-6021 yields 0.02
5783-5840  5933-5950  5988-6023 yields 0.03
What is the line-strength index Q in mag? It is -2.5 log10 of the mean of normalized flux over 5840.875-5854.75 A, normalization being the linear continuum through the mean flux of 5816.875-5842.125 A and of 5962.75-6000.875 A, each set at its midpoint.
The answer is 0.05 mag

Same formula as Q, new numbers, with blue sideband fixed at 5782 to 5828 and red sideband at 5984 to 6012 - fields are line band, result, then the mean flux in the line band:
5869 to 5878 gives 0.04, 3.76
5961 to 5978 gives 0.01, 3.91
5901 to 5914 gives 0.04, 3.79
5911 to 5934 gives -0.02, 3.99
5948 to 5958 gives 0.03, 3.85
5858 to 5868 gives 0.02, 3.84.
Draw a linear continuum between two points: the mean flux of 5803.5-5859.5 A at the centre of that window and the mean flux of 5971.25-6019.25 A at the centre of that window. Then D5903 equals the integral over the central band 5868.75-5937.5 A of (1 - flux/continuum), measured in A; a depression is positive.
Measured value 2.2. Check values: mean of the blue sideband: 4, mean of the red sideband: 3.98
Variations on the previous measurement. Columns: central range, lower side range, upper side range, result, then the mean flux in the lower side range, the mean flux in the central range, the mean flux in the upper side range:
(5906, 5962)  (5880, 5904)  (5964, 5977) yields -0.7 A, 3.8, 3.91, 3.92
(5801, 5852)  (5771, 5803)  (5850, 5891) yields -2.4 A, 3.77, 3.98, 3.84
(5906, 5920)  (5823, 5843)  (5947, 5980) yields 0.3 A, 4.08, 3.87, 3.89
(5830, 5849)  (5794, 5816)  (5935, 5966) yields -1.0 A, 3.75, 3.98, 3.86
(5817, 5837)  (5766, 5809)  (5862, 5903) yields -2.0 A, 3.76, 4.15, 3.79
